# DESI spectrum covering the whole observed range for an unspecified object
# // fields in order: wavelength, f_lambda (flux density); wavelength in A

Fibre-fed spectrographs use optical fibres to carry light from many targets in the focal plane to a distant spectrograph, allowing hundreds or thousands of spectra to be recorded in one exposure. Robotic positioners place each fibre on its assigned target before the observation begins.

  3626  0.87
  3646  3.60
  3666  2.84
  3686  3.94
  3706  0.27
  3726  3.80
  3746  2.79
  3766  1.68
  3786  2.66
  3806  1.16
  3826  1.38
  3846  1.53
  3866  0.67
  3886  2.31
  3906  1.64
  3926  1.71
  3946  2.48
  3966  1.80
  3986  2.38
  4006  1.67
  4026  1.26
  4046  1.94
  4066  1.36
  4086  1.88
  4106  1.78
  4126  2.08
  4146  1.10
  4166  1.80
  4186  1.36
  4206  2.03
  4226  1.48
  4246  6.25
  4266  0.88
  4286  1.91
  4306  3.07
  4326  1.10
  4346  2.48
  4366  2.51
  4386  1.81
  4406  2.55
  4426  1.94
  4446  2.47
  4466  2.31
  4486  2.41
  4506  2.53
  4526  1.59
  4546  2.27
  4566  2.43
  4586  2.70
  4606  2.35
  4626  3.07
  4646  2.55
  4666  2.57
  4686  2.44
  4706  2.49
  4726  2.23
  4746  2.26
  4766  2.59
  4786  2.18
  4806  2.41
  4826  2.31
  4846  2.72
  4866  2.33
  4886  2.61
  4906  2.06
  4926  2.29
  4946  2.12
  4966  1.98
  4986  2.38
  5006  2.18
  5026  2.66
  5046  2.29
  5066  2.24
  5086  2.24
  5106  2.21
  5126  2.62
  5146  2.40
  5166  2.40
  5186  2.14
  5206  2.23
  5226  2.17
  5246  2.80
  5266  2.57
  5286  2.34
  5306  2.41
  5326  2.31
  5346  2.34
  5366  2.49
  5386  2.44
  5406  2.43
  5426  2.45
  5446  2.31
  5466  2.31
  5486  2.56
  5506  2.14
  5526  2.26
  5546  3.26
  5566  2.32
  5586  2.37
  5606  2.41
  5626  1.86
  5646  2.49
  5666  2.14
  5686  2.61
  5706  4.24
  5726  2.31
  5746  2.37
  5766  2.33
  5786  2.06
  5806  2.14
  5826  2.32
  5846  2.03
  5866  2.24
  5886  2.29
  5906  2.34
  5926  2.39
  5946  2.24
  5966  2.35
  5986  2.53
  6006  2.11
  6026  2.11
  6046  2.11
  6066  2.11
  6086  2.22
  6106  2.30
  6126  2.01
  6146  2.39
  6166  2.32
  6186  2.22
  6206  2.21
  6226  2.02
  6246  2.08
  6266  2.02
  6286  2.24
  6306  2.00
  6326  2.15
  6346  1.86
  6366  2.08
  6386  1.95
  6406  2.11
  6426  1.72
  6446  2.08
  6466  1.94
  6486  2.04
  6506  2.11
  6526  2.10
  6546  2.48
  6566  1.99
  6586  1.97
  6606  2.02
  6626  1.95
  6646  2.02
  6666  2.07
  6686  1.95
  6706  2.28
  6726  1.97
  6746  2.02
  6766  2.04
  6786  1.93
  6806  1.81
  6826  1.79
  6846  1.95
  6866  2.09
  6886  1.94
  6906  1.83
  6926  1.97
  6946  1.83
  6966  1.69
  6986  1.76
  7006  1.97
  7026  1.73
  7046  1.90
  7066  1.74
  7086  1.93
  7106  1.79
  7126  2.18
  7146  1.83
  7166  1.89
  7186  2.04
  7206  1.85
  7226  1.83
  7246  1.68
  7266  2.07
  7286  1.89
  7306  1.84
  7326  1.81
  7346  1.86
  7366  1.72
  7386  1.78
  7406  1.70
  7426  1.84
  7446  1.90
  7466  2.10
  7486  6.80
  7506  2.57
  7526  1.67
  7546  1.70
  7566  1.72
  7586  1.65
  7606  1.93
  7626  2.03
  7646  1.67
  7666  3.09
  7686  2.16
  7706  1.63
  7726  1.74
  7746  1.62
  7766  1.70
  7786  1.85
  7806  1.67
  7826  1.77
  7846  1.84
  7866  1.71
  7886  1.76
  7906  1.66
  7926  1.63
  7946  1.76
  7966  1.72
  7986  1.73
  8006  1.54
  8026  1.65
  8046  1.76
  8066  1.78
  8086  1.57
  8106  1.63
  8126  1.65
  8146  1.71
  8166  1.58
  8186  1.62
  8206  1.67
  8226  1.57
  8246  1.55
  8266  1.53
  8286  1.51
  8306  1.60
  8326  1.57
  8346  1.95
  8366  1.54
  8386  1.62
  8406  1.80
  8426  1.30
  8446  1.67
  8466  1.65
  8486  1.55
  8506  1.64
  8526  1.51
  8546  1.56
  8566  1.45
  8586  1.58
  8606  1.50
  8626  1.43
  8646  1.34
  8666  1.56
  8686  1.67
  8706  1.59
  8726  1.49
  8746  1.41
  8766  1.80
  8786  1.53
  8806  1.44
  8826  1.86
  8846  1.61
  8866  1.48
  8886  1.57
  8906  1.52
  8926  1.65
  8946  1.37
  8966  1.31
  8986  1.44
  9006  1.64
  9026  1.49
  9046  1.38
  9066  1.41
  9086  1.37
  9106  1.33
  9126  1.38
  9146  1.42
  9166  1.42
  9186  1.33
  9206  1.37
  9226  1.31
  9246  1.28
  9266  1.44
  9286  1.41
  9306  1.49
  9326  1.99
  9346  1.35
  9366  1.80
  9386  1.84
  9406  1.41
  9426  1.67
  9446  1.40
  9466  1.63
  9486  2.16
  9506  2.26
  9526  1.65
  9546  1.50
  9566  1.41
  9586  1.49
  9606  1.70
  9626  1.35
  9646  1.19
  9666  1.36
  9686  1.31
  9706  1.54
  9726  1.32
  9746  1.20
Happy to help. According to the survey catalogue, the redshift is 0.140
